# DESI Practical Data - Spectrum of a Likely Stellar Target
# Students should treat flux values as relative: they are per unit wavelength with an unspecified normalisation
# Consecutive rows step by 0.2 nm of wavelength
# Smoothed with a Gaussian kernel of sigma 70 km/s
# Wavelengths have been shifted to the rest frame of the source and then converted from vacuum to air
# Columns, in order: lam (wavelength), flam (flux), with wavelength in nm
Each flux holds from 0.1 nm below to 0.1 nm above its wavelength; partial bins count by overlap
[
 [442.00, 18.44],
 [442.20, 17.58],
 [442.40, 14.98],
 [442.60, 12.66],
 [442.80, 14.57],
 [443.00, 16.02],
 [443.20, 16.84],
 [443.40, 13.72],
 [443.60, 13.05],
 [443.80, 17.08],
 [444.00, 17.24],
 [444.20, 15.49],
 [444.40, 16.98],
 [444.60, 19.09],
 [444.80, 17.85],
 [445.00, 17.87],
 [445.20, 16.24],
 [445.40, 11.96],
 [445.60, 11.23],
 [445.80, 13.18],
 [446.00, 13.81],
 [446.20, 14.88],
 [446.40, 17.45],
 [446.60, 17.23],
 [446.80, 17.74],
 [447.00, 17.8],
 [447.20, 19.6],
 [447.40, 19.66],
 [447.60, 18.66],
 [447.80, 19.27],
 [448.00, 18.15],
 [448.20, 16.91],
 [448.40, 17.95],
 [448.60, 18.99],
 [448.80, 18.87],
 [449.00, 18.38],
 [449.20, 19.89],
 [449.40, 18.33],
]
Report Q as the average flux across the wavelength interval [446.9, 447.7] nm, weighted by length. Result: 18.9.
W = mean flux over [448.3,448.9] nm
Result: 18.6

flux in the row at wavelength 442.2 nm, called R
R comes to 17.58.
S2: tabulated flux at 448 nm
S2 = 18.15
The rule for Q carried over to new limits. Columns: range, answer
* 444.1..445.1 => 17.5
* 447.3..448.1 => 18.9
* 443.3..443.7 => 13.4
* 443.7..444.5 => 16.7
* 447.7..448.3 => 18.1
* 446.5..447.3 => 18.1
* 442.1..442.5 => 16.3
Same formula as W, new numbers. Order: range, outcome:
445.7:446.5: 14.8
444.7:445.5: 16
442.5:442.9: 13.6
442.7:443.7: 14.8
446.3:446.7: 17.3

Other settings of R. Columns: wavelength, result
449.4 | 18.33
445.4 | 11.96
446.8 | 17.74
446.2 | 14.88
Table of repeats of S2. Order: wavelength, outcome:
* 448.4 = 17.95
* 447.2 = 19.6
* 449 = 18.38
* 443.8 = 17.08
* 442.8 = 14.57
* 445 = 17.87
